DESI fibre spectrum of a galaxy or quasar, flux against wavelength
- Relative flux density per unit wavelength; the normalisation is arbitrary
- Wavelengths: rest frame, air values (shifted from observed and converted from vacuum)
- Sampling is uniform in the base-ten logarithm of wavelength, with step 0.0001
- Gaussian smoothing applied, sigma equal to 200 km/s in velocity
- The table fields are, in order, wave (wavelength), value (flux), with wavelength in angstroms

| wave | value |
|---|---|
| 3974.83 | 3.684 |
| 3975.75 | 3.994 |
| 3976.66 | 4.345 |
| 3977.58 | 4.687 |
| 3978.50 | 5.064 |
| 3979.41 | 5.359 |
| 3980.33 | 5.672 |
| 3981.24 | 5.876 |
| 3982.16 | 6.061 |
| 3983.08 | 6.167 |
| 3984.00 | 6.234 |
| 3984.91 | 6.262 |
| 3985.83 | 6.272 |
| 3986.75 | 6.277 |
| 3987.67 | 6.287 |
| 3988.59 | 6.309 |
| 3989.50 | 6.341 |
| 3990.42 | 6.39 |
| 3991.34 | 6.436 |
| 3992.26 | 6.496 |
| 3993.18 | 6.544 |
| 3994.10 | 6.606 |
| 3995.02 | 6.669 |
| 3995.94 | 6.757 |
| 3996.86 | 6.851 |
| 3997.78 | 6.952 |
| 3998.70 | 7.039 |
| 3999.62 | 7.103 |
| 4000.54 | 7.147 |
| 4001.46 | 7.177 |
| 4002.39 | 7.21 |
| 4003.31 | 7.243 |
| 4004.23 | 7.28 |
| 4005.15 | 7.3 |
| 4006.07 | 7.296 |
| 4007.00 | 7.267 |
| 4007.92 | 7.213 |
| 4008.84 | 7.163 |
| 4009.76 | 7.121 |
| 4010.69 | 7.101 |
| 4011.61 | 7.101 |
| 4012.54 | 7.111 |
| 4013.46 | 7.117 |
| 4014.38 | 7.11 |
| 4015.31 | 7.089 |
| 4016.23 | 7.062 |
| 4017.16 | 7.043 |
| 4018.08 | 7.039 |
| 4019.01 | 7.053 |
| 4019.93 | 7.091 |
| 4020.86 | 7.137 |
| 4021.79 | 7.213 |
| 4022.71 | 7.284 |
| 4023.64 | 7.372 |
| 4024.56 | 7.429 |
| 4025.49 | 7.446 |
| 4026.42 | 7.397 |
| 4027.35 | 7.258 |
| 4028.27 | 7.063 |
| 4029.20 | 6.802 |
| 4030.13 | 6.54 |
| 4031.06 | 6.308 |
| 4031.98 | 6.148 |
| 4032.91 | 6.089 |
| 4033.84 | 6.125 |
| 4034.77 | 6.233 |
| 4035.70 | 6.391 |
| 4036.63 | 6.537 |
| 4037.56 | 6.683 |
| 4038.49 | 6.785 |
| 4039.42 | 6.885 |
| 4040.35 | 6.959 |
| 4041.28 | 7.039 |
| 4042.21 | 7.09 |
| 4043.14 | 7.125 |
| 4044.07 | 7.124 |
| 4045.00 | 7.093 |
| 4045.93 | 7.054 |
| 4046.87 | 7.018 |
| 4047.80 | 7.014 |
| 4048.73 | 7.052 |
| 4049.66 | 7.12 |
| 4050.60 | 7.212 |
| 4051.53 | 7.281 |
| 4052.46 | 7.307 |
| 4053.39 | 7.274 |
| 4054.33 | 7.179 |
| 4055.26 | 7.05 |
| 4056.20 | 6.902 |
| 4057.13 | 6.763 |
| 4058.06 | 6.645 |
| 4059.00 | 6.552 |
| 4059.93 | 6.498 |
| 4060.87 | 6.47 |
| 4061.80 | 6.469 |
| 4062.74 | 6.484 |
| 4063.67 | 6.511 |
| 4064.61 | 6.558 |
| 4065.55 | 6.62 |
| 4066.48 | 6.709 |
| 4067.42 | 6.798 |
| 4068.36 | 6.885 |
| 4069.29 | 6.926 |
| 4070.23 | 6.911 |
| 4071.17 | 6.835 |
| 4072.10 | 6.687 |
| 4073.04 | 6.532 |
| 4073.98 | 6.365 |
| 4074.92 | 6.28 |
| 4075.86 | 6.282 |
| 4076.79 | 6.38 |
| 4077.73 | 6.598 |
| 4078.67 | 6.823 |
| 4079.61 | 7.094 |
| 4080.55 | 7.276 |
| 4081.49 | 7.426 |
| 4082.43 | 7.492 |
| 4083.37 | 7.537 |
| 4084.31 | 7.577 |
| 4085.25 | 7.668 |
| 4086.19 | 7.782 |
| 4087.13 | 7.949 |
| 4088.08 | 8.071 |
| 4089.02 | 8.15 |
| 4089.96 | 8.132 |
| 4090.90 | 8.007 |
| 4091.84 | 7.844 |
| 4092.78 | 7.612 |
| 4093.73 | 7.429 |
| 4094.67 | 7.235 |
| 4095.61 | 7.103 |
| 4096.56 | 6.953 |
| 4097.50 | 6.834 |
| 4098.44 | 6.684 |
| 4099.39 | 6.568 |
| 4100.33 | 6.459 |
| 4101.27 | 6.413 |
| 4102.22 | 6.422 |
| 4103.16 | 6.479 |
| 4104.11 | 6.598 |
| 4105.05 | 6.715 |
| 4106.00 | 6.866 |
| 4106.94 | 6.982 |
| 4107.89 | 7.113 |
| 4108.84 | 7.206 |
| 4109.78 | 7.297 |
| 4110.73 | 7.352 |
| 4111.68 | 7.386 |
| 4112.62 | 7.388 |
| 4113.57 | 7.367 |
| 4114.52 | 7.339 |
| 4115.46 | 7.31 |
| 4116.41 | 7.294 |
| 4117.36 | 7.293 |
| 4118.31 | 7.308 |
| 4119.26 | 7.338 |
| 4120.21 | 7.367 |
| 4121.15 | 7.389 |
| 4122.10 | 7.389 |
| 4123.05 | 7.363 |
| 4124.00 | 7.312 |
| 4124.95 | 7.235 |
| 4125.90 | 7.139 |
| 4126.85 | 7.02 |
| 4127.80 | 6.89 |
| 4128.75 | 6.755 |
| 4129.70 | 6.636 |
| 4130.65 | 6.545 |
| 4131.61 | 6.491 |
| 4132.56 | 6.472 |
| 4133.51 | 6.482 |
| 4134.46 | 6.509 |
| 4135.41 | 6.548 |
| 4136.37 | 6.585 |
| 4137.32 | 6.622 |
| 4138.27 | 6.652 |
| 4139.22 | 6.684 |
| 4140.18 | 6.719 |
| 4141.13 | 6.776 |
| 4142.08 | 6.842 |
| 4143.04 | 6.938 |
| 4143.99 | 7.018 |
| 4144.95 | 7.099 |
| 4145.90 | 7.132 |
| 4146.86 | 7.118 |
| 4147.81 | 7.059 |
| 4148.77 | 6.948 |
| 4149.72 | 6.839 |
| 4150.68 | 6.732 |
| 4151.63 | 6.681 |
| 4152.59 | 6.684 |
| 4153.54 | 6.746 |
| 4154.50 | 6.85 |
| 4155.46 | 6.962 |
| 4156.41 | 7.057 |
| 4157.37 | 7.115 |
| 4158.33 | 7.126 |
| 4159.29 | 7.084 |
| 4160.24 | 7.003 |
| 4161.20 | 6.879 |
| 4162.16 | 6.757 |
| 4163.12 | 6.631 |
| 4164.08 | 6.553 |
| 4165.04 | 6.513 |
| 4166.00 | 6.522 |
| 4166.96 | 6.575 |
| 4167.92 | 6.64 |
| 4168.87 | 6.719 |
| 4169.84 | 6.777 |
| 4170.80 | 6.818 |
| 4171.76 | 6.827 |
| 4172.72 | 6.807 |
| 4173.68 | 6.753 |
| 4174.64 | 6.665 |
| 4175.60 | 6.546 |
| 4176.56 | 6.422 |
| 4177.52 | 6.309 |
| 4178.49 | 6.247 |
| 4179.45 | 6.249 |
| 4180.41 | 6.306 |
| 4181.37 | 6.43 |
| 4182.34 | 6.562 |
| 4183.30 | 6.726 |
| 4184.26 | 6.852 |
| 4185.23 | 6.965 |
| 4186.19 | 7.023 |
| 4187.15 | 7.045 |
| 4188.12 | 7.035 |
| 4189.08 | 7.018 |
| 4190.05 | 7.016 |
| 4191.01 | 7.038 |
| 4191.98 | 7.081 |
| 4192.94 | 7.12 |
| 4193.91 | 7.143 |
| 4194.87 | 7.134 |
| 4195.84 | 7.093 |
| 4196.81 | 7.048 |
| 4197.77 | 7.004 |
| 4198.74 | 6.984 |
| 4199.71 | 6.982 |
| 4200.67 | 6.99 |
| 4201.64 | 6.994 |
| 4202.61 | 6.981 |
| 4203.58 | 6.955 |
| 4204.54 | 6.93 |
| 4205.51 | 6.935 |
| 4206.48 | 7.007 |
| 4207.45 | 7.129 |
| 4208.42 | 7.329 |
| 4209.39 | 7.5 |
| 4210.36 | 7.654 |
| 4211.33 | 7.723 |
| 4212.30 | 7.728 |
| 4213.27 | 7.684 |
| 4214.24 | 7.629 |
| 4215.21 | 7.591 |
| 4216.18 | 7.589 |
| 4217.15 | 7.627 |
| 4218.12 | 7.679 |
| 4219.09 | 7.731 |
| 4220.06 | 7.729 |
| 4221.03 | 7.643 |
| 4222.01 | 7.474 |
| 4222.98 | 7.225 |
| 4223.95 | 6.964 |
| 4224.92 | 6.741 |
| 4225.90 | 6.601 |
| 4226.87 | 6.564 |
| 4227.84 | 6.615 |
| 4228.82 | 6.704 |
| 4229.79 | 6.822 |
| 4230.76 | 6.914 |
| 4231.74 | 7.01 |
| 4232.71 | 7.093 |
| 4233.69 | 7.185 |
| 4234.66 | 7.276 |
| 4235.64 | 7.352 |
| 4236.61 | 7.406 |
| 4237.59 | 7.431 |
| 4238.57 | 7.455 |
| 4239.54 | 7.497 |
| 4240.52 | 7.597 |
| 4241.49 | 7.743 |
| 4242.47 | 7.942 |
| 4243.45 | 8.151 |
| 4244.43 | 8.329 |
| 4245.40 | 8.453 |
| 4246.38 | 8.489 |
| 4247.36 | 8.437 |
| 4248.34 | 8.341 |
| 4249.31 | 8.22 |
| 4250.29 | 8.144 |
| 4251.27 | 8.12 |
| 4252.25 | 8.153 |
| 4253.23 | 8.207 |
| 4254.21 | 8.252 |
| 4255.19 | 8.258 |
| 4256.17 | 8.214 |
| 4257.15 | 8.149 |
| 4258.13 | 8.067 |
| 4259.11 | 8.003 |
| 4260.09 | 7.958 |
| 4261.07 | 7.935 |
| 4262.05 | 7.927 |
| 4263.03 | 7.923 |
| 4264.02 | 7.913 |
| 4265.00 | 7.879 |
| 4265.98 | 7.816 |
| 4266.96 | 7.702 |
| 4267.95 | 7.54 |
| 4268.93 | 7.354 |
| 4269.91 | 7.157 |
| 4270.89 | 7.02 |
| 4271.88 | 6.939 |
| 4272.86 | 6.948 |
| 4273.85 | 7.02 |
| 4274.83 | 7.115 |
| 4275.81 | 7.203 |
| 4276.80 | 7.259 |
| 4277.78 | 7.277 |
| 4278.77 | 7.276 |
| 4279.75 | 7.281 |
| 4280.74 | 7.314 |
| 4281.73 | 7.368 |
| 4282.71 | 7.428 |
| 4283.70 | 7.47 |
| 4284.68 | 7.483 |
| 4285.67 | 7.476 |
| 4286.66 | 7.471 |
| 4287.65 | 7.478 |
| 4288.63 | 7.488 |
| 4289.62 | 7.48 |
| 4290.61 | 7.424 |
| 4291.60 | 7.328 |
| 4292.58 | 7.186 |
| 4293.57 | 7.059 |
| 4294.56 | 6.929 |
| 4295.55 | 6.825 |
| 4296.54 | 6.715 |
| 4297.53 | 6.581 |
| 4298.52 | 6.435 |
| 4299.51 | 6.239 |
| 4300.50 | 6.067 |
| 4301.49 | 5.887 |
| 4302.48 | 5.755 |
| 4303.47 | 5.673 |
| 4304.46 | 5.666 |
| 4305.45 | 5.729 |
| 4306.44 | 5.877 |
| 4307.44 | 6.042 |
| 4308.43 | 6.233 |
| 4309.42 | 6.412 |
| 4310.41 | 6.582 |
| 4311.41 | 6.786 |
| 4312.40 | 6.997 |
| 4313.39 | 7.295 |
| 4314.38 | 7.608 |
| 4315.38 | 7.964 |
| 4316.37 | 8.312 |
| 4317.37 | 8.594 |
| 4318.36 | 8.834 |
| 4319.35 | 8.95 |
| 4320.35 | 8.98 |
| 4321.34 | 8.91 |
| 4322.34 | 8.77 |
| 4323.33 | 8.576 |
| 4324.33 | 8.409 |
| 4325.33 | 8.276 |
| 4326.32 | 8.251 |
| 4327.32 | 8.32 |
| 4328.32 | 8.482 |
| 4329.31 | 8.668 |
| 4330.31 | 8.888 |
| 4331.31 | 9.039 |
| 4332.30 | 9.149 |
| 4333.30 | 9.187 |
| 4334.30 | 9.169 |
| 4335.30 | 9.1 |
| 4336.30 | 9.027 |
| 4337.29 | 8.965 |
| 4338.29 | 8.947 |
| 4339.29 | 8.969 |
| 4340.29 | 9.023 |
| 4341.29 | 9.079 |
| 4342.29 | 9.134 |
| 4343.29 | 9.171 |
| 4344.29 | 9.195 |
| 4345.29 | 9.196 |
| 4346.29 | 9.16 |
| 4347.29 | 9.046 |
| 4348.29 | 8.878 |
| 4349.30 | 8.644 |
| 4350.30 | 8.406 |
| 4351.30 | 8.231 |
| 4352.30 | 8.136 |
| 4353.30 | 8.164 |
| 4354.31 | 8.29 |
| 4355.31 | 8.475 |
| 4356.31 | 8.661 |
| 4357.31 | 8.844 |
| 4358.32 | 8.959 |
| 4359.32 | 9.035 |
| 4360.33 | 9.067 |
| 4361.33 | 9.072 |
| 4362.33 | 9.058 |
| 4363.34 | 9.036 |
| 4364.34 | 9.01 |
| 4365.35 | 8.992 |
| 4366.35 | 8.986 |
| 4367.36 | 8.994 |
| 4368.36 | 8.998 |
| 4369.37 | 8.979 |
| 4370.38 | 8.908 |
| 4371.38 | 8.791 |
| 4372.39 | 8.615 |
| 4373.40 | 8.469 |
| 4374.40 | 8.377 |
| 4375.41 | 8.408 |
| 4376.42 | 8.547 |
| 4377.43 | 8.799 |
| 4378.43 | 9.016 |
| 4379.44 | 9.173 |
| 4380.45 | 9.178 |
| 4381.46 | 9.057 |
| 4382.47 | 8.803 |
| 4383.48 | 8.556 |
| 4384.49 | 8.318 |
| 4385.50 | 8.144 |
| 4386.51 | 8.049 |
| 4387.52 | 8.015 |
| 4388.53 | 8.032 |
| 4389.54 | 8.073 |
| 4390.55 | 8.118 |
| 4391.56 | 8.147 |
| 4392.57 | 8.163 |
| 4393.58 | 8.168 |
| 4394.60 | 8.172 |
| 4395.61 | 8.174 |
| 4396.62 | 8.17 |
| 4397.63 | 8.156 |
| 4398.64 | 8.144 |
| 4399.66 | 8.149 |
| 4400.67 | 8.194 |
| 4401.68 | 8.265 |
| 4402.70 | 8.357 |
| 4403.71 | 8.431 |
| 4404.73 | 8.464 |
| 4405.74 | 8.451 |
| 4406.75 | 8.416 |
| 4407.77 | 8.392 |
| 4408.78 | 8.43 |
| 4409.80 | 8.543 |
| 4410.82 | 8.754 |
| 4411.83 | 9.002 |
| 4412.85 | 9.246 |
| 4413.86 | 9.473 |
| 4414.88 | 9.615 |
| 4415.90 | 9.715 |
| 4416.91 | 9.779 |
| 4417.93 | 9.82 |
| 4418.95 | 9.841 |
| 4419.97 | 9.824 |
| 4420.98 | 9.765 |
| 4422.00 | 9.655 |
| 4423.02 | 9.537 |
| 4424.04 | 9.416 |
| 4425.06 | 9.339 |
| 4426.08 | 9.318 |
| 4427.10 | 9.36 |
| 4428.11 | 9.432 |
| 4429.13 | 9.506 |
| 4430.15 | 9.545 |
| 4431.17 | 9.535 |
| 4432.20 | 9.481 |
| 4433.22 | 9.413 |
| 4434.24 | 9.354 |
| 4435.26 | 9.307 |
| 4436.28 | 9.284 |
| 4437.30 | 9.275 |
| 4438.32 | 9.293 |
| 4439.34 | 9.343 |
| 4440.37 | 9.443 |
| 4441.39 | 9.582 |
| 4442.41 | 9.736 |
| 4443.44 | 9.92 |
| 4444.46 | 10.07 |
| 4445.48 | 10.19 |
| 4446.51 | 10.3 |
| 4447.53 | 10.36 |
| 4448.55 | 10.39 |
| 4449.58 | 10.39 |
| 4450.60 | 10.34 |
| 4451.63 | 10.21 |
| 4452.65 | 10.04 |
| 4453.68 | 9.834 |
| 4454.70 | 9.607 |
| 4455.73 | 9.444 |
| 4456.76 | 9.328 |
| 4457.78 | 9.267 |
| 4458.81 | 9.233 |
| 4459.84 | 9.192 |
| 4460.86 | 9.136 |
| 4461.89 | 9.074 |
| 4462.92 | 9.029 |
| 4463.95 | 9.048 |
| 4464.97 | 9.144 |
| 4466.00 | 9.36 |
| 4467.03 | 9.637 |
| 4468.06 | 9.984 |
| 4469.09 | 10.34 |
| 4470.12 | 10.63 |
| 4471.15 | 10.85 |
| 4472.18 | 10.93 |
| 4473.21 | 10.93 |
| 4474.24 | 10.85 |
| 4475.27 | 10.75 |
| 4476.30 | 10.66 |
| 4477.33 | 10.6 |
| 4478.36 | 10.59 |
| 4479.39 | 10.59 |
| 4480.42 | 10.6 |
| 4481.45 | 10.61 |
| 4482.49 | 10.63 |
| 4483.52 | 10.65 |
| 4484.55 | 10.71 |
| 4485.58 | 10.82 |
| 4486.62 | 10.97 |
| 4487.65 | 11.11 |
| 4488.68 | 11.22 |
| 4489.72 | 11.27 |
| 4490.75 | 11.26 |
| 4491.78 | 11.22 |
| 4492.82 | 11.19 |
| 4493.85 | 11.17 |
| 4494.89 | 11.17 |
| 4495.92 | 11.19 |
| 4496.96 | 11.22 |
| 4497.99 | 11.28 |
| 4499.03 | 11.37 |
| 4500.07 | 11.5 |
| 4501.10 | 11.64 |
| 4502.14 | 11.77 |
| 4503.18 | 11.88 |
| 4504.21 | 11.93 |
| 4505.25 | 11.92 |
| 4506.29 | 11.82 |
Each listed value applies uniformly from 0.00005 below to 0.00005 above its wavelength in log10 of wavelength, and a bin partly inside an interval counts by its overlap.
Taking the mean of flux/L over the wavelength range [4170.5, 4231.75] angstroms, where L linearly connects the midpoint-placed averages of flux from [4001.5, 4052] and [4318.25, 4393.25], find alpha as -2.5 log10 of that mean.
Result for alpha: 0.131 mag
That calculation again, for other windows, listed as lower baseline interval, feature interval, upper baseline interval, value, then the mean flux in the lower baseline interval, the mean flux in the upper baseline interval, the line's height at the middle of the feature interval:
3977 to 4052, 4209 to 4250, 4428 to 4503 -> 0.124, 6.78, 10.2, 8.43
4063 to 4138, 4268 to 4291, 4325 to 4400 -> 0.121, 7.03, 8.68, 8.16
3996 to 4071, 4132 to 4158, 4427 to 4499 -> 0.144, 6.95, 10.2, 7.78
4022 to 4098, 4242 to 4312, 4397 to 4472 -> 0.146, 7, 9.4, 8.39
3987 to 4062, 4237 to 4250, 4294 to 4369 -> -0.029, 6.92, 8.14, 7.79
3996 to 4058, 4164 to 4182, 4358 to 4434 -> 0.179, 7.01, 8.85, 7.74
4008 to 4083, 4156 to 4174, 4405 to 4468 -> 0.133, 6.89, 9.47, 7.68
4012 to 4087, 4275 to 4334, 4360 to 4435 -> 0.124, 6.92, 8.85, 8.33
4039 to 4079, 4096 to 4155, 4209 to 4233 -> 0.014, 6.82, 7.29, 7.01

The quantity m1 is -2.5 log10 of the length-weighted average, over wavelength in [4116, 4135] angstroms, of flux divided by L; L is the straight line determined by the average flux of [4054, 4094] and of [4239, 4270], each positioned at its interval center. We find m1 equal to 0.046 mag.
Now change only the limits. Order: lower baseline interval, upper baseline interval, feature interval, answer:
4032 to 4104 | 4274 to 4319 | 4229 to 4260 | -0.122 mag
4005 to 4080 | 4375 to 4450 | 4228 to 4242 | 0.110 mag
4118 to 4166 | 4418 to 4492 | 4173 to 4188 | 0.101 mag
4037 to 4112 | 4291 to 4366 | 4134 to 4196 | 0.090 mag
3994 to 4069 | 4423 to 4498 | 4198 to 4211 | 0.157 mag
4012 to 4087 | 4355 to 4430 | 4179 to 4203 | 0.117 mag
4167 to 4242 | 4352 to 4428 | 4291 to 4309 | 0.242 mag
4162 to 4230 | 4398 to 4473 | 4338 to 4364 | -0.034 mag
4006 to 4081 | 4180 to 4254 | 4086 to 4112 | -0.025 mag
